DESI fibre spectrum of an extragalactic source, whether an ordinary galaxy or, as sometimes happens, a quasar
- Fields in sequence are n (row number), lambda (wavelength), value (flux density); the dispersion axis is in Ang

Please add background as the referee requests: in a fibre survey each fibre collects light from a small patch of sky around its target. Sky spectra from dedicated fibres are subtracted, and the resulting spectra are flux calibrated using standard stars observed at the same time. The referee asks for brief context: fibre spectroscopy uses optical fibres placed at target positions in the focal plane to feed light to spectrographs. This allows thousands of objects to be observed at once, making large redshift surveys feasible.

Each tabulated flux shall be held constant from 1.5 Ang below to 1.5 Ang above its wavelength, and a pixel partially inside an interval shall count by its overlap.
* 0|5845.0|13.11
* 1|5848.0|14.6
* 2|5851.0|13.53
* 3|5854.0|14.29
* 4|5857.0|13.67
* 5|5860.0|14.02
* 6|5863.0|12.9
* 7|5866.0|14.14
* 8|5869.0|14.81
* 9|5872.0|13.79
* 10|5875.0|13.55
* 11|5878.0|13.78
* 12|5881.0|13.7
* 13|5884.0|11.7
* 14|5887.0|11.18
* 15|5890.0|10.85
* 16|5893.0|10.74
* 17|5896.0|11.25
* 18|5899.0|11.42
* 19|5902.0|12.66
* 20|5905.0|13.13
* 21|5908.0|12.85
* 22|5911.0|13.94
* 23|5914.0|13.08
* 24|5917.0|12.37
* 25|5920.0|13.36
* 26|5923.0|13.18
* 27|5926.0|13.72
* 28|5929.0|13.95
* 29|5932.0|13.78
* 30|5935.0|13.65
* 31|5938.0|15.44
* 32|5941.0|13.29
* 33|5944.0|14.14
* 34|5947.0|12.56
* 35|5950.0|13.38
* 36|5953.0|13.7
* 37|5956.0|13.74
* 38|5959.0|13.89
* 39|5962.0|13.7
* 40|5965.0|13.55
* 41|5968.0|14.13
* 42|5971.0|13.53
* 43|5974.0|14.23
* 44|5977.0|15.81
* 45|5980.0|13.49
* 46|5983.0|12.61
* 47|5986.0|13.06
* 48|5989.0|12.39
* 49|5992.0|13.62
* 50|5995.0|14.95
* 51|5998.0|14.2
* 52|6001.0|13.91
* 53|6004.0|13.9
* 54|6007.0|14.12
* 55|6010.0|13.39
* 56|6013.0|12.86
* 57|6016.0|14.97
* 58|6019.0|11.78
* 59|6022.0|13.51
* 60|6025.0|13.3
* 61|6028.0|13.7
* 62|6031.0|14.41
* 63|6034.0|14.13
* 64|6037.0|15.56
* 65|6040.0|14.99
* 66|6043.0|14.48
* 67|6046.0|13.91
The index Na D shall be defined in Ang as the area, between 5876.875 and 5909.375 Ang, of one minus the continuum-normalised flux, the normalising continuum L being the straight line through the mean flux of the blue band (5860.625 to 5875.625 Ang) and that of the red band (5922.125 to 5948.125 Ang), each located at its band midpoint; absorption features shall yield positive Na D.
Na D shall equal 4.1 Ang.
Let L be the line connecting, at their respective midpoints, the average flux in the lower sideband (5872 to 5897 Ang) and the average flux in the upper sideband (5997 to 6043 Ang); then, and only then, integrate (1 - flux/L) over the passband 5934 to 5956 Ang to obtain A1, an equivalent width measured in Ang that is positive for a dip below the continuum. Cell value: -1.3 Ang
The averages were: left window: 12.2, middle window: 13.7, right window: 13.9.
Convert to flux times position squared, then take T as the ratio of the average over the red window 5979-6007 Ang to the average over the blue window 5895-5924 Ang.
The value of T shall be 1.1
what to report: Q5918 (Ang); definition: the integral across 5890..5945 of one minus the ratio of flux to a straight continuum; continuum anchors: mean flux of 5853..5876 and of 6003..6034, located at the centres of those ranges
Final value 3.03 Ang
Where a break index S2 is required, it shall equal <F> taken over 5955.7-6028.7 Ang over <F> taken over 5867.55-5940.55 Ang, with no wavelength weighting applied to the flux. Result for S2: 1.1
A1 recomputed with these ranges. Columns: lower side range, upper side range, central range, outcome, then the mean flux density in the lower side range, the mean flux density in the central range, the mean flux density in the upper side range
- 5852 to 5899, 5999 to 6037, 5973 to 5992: -0.1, 12.9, 13.6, 13.7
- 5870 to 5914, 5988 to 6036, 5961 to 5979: -1.1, 12.5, 14.2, 13.7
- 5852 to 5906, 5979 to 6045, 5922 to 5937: -0.6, 12.9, 13.7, 13.8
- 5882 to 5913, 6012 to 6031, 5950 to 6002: -3.5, 12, 13.8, 13.4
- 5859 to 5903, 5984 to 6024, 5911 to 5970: -2.3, 12.7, 13.6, 13.6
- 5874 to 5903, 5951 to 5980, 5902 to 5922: -0.7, 12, 13.1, 14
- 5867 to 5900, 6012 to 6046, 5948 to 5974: -0.8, 12.5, 13.7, 14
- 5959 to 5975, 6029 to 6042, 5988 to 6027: 2.0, 13.8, 13.6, 14.7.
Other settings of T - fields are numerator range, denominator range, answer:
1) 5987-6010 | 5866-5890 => 1.10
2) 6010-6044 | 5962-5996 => 1.03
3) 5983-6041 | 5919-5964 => 1.03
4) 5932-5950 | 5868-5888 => 1.06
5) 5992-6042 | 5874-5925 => 1.16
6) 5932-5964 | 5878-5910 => 1.16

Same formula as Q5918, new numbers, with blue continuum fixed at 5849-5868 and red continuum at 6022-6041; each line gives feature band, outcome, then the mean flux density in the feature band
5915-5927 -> 0.7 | 13.1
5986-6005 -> 0.5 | 13.8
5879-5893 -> 2.1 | 11.8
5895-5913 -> 1.7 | 12.6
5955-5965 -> 0.2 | 13.7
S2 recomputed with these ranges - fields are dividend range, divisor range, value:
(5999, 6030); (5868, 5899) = 1.09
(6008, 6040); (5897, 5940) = 1.04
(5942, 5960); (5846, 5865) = 0.98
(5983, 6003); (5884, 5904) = 1.19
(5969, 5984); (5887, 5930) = 1.12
